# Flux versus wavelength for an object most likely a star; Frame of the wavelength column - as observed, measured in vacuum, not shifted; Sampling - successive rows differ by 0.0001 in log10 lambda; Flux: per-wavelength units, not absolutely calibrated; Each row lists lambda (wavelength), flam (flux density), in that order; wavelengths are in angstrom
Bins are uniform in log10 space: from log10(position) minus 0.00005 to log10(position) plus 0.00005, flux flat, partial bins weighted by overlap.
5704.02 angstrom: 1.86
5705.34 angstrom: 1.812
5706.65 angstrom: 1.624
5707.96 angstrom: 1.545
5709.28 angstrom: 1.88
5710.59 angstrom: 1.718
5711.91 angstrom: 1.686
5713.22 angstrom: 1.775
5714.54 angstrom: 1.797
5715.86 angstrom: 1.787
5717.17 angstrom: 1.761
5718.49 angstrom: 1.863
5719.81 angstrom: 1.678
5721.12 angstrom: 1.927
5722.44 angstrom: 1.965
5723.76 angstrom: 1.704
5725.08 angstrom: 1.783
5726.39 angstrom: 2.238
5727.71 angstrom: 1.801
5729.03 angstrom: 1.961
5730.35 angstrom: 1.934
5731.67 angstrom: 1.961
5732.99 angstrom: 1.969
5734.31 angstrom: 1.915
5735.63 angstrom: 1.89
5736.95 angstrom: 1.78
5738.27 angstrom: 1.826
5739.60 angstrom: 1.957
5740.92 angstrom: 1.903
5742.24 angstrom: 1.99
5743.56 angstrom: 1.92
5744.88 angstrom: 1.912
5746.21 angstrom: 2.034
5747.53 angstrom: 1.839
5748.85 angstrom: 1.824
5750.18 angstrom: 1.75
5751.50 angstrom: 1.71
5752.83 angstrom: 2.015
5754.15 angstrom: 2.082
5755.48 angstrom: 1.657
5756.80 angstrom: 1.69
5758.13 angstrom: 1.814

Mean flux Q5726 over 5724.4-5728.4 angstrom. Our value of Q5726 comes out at 1.94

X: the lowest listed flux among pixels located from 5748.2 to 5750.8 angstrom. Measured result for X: 1.75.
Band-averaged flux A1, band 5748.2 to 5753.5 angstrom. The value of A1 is 1.82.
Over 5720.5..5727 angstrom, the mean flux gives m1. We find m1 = 1.92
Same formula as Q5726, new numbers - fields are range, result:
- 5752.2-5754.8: 2.05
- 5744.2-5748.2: 1.93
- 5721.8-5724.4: 1.83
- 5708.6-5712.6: 1.76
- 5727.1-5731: 1.9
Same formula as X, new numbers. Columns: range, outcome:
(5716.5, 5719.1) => 1.761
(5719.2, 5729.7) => 1.678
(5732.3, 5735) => 1.915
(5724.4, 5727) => 1.783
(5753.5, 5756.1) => 1.657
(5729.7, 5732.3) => 1.934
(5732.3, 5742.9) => 1.78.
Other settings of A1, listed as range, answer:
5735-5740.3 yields 1.86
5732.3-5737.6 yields 1.89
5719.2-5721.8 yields 1.81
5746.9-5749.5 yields 1.83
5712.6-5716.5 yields 1.78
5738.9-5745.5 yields 1.94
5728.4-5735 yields 1.95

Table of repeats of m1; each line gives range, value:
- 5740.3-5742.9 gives 1.95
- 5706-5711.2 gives 1.69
